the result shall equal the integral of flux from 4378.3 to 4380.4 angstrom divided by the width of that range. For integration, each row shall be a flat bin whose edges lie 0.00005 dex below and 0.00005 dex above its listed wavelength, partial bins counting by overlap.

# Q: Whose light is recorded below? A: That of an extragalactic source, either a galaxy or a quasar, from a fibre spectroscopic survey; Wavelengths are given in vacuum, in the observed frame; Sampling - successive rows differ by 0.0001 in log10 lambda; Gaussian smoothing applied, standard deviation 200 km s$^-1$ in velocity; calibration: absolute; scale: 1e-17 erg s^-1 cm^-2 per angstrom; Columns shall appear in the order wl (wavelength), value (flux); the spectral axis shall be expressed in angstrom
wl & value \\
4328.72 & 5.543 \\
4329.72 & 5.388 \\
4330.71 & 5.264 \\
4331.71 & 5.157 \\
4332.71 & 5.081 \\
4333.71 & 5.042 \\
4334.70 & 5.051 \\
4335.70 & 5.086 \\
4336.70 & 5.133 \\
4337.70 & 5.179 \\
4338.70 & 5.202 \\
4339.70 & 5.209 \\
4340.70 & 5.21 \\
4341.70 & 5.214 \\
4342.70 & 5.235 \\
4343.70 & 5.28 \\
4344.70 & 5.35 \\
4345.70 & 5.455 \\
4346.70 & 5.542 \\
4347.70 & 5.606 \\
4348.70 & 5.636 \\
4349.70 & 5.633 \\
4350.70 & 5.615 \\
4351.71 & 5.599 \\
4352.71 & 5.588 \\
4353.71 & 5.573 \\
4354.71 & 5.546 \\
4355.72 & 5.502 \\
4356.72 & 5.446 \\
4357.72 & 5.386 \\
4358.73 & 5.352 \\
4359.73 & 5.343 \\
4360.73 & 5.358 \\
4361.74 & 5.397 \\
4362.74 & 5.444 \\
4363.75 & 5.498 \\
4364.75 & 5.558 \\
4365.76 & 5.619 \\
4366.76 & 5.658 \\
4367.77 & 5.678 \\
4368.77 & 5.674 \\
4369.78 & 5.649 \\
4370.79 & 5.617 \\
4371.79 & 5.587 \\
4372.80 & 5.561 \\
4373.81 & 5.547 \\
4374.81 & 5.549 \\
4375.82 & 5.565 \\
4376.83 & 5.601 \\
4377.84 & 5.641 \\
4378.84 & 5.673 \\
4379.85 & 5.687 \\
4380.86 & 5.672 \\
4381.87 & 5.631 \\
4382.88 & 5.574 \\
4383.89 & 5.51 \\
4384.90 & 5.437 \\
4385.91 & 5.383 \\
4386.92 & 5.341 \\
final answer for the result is 5.69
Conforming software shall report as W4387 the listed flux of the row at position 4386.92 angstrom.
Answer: 5.341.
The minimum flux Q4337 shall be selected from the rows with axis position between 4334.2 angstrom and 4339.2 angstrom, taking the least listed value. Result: 5.051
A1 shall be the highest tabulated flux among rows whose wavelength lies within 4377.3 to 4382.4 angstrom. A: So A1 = 5.687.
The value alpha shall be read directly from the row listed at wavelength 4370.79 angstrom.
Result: 5.617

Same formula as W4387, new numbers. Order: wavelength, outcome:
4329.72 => 5.388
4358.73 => 5.352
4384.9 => 5.437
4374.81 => 5.549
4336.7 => 5.133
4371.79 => 5.587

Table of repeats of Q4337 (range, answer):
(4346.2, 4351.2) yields 5.542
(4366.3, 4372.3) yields 5.587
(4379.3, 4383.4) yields 5.574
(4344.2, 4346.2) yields 5.35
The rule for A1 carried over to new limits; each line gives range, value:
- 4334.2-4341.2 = 5.21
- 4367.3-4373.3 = 5.678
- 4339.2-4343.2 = 5.235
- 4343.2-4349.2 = 5.636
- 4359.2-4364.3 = 5.498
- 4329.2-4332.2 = 5.388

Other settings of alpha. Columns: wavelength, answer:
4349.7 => 5.633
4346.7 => 5.542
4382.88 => 5.574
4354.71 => 5.546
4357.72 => 5.386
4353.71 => 5.573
